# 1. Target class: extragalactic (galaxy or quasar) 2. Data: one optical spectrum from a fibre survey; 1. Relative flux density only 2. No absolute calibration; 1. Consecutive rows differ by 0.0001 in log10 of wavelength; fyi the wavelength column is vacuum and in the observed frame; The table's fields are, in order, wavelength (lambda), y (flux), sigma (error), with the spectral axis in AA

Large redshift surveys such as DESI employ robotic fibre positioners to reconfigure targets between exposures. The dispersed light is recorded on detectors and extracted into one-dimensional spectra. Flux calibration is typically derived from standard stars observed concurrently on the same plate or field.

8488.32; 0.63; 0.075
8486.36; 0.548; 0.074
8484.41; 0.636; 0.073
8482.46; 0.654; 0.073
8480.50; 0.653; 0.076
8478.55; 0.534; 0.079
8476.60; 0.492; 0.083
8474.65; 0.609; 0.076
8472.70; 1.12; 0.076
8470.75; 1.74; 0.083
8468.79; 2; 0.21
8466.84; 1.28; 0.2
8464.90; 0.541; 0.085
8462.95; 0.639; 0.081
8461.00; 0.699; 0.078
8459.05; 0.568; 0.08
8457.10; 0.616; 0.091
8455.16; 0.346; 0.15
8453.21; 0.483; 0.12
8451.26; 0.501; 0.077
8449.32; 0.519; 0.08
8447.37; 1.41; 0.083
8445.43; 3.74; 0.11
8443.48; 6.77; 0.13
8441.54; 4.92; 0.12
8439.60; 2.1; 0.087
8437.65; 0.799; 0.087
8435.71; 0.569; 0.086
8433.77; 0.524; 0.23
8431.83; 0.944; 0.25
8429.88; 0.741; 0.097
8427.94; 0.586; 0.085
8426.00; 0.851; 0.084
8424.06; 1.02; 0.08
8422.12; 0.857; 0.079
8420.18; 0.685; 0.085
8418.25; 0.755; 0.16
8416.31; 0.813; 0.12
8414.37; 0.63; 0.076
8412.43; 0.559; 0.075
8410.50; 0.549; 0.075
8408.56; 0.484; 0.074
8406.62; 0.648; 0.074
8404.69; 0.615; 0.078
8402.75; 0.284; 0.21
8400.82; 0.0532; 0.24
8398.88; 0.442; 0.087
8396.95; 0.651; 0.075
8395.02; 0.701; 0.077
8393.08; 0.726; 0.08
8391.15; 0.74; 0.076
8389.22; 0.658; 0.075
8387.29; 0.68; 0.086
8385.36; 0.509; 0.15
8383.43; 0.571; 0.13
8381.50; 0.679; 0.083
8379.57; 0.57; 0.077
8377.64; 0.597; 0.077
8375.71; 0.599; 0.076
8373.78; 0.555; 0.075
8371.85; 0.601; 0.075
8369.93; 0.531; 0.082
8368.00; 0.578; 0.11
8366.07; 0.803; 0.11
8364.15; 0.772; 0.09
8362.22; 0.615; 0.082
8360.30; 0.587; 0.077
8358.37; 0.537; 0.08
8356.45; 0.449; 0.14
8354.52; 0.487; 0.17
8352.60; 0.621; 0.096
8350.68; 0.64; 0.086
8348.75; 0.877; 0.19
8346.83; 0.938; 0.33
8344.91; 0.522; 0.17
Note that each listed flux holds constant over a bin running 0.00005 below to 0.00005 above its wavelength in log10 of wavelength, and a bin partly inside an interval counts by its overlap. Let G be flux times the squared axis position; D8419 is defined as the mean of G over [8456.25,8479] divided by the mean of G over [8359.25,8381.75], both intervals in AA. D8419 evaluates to 1.5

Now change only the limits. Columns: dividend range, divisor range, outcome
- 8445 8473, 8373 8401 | 1.75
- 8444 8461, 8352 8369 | 1.95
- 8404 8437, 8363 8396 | 1.10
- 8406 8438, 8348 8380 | 1.17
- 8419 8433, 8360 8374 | 1.29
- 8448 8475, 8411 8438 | 1.16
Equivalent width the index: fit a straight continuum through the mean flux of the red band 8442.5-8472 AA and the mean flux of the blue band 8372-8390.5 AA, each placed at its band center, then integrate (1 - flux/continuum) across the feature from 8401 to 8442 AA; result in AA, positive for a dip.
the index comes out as 8.2 AA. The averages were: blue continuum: 0.604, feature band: 0.883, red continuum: 1.45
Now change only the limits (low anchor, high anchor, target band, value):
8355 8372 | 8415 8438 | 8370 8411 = 6.2 AA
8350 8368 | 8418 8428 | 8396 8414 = 6.6 AA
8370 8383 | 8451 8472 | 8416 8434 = -0.8 AA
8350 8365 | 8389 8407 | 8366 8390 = -1.6 AA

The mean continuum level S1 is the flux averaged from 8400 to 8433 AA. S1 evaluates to 0.653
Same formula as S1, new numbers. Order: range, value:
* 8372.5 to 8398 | 0.633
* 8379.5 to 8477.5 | 1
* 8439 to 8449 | 3.64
